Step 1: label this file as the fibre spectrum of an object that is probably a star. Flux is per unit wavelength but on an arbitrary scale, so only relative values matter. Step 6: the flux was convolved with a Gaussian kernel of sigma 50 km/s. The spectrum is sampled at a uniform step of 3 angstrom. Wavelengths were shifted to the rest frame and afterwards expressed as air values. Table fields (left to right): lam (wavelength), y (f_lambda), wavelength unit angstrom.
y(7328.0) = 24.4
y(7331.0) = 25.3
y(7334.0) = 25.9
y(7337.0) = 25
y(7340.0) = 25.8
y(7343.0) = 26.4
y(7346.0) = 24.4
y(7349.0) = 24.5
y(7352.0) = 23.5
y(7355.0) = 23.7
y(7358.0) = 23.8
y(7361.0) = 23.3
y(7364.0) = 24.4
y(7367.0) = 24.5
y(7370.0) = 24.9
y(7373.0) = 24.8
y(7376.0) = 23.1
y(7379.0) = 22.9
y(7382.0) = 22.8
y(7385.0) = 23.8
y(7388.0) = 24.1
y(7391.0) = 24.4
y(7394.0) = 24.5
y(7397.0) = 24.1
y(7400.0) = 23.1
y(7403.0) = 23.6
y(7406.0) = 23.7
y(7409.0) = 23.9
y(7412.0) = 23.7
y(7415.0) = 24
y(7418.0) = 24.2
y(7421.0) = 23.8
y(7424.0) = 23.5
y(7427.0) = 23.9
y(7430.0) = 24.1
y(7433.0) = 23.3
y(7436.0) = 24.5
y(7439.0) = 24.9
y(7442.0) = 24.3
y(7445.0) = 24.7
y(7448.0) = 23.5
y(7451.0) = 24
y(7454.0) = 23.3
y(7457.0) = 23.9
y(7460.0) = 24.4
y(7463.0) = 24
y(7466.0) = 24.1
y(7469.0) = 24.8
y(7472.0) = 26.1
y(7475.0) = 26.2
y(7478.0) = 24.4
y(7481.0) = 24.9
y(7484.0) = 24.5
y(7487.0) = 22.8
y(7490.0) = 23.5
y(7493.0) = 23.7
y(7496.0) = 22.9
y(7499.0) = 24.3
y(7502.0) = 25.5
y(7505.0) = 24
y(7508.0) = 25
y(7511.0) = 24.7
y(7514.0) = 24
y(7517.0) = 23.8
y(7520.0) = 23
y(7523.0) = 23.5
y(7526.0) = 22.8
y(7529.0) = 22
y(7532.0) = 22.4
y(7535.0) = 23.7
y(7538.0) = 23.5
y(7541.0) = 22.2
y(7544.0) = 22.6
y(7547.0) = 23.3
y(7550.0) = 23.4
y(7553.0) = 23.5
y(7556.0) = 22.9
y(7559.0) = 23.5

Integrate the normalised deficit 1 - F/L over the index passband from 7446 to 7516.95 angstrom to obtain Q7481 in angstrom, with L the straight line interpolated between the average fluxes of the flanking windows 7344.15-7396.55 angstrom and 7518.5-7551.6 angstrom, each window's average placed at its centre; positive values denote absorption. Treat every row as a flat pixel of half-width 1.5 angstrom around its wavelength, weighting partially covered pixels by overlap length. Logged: -3.02 angstrom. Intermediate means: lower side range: 24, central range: 24.3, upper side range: 22.9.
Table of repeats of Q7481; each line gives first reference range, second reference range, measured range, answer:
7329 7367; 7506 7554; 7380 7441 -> 0.8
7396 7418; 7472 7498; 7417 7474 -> -0.5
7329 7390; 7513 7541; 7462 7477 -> -1.0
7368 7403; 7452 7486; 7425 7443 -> 0.1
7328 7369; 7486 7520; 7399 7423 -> 0.6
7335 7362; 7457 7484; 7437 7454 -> 0.4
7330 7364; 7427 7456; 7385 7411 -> 0.5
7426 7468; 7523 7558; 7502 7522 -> -0.7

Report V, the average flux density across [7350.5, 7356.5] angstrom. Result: 23.6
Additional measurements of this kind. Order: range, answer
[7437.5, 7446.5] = 24.6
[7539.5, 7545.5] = 22.4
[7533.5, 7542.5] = 23.1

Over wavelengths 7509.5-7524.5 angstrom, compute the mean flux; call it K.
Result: 23.8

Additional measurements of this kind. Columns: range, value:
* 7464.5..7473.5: 25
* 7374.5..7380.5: 23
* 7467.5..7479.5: 25.4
